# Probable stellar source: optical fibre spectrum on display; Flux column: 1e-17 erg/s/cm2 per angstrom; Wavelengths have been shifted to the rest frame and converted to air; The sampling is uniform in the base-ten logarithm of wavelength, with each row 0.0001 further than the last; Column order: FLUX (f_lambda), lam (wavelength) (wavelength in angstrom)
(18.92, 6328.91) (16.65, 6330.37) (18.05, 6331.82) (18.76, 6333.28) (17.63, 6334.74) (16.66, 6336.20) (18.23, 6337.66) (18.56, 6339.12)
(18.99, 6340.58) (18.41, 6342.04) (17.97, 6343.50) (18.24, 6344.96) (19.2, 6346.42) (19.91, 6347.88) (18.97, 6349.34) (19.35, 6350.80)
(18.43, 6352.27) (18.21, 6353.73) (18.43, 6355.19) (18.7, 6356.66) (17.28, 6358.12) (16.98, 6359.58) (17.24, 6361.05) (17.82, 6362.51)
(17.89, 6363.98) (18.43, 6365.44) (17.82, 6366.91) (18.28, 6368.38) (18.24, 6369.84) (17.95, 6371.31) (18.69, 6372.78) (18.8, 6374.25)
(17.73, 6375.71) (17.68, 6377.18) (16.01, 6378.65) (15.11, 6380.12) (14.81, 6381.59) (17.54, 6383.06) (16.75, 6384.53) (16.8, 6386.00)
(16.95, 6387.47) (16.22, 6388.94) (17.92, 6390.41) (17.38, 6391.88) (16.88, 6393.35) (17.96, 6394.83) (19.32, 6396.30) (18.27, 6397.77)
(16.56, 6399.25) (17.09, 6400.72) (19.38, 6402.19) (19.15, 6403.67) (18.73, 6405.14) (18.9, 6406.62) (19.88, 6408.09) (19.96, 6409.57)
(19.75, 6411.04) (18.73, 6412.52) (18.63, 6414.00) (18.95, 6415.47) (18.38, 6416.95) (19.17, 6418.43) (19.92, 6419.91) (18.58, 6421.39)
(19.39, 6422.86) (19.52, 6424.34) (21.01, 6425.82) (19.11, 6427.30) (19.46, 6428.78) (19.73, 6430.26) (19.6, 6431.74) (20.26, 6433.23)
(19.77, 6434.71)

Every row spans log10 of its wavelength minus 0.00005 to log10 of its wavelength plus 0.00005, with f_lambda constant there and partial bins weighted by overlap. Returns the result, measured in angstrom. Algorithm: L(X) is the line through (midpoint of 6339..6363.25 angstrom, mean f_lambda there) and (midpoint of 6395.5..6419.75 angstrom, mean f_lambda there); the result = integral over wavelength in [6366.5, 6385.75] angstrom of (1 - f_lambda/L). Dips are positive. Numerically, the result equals 1.3 angstrom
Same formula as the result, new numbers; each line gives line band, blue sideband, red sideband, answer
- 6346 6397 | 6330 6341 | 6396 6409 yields 1.49 angstrom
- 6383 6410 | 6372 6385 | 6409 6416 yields 0.32 angstrom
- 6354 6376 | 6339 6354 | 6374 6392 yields -0.30 angstrom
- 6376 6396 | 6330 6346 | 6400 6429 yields 2.05 angstrom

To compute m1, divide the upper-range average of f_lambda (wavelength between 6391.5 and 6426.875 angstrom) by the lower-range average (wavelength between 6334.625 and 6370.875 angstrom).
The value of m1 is 1.0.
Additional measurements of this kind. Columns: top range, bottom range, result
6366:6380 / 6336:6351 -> 0.95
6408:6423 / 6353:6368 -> 1.07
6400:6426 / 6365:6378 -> 1.05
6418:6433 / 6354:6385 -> 1.12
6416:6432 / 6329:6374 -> 1.07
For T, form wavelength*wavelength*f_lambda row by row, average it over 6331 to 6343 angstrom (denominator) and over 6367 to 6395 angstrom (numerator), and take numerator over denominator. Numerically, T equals 1.0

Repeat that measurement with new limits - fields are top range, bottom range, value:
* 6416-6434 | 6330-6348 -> 1.10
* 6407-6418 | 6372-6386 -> 1.14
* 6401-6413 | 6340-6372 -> 1.07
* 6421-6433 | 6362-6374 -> 1.10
